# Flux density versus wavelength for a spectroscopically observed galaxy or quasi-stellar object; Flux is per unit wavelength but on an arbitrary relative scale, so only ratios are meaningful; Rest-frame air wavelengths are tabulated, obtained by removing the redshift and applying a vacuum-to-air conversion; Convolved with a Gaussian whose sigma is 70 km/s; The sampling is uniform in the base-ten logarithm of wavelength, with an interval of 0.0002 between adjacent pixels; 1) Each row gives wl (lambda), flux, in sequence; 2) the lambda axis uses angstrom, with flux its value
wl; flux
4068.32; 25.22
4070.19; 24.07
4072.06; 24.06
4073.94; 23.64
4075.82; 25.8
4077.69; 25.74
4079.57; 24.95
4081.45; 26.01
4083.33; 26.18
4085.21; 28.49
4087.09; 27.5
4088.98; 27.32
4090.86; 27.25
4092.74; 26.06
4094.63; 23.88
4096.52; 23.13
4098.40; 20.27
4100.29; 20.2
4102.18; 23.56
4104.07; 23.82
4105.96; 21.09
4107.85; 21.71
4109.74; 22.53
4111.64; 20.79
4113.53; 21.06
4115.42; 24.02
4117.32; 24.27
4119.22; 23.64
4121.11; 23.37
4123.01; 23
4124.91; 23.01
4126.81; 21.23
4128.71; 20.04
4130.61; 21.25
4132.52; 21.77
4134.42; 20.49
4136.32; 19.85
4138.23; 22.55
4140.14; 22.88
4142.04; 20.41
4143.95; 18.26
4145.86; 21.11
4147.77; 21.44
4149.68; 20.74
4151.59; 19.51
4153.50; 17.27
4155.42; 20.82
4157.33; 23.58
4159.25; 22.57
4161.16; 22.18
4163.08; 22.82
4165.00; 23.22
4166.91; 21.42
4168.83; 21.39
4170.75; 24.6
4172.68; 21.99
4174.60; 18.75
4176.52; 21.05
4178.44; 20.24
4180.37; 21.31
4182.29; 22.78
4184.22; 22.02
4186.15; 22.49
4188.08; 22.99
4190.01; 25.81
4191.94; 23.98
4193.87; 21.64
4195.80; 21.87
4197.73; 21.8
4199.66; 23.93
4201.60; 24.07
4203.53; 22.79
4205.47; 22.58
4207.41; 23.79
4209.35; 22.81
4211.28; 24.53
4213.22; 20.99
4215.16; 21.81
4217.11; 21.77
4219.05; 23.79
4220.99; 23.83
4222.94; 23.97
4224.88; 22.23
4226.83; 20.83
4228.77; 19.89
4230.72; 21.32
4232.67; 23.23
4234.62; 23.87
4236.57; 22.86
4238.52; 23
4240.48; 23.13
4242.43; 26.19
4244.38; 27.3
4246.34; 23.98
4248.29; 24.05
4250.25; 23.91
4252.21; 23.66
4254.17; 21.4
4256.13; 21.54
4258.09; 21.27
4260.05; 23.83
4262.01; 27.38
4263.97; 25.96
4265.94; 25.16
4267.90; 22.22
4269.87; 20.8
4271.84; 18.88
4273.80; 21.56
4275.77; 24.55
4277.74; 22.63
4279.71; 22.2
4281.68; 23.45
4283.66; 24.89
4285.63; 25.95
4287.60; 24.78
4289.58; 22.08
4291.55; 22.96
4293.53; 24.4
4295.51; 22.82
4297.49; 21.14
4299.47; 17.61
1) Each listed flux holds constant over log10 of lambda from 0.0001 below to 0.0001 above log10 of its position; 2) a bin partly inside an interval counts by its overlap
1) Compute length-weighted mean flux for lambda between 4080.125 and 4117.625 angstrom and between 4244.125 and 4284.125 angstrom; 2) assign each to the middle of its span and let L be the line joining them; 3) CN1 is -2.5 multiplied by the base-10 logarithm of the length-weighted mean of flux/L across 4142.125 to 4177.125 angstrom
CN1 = 0.119 mag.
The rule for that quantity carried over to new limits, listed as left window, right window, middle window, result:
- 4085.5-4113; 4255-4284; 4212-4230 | 0.05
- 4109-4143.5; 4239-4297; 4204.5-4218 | 0.01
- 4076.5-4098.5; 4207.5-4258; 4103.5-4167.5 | 0.15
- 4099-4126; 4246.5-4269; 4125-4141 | 0.07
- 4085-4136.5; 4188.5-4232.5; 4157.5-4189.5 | 0.04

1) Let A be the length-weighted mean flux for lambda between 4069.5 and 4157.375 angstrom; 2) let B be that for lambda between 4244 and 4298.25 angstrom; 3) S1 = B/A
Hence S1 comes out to 1.0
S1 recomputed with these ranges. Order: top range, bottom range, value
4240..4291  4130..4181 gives 1.11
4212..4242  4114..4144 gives 1.02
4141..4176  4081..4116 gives 0.89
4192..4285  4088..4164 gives 1.04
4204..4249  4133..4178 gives 1.09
